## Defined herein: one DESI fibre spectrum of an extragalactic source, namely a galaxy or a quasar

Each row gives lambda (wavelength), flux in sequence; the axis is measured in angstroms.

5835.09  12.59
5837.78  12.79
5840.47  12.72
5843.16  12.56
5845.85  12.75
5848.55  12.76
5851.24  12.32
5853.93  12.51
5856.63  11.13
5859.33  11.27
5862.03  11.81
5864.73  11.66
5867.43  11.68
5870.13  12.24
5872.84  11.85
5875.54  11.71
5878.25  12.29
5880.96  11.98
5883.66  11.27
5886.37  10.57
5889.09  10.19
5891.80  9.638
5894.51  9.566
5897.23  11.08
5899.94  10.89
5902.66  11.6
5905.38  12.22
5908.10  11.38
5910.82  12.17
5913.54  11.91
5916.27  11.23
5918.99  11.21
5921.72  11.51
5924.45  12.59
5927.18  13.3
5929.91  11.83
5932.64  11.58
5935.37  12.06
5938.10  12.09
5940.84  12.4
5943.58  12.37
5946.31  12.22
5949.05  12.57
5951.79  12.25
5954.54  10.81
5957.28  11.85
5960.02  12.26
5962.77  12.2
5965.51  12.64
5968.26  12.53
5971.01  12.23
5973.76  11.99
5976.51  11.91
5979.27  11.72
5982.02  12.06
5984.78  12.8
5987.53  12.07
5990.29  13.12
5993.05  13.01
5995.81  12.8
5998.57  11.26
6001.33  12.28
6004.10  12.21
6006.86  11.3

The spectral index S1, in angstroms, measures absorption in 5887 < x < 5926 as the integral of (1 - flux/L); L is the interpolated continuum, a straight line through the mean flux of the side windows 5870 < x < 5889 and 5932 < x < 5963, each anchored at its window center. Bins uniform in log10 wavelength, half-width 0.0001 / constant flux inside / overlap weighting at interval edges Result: 1.8 angstroms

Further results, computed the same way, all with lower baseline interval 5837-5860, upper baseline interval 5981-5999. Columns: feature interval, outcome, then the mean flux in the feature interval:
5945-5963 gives 0.66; 12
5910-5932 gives 0.84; 11.9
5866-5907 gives 3.73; 11.3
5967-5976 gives 0.20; 12.2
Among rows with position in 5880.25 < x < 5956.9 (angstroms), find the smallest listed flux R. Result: 9.566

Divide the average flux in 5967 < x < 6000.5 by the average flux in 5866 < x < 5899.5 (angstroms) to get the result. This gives 1.1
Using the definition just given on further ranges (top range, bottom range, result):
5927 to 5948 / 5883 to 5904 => 1.15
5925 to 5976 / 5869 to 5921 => 1.08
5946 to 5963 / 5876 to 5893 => 1.09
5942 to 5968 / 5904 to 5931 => 1.02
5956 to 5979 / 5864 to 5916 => 1.07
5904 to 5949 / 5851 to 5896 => 1.06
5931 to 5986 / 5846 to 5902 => 1.06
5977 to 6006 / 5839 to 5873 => 1.02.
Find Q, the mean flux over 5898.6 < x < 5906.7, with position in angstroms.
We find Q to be 11.6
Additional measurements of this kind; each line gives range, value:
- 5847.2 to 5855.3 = 12.5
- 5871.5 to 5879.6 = 12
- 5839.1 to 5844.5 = 12.6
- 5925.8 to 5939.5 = 12.2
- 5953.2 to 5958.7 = 11.4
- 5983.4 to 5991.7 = 12.7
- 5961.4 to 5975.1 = 12.3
